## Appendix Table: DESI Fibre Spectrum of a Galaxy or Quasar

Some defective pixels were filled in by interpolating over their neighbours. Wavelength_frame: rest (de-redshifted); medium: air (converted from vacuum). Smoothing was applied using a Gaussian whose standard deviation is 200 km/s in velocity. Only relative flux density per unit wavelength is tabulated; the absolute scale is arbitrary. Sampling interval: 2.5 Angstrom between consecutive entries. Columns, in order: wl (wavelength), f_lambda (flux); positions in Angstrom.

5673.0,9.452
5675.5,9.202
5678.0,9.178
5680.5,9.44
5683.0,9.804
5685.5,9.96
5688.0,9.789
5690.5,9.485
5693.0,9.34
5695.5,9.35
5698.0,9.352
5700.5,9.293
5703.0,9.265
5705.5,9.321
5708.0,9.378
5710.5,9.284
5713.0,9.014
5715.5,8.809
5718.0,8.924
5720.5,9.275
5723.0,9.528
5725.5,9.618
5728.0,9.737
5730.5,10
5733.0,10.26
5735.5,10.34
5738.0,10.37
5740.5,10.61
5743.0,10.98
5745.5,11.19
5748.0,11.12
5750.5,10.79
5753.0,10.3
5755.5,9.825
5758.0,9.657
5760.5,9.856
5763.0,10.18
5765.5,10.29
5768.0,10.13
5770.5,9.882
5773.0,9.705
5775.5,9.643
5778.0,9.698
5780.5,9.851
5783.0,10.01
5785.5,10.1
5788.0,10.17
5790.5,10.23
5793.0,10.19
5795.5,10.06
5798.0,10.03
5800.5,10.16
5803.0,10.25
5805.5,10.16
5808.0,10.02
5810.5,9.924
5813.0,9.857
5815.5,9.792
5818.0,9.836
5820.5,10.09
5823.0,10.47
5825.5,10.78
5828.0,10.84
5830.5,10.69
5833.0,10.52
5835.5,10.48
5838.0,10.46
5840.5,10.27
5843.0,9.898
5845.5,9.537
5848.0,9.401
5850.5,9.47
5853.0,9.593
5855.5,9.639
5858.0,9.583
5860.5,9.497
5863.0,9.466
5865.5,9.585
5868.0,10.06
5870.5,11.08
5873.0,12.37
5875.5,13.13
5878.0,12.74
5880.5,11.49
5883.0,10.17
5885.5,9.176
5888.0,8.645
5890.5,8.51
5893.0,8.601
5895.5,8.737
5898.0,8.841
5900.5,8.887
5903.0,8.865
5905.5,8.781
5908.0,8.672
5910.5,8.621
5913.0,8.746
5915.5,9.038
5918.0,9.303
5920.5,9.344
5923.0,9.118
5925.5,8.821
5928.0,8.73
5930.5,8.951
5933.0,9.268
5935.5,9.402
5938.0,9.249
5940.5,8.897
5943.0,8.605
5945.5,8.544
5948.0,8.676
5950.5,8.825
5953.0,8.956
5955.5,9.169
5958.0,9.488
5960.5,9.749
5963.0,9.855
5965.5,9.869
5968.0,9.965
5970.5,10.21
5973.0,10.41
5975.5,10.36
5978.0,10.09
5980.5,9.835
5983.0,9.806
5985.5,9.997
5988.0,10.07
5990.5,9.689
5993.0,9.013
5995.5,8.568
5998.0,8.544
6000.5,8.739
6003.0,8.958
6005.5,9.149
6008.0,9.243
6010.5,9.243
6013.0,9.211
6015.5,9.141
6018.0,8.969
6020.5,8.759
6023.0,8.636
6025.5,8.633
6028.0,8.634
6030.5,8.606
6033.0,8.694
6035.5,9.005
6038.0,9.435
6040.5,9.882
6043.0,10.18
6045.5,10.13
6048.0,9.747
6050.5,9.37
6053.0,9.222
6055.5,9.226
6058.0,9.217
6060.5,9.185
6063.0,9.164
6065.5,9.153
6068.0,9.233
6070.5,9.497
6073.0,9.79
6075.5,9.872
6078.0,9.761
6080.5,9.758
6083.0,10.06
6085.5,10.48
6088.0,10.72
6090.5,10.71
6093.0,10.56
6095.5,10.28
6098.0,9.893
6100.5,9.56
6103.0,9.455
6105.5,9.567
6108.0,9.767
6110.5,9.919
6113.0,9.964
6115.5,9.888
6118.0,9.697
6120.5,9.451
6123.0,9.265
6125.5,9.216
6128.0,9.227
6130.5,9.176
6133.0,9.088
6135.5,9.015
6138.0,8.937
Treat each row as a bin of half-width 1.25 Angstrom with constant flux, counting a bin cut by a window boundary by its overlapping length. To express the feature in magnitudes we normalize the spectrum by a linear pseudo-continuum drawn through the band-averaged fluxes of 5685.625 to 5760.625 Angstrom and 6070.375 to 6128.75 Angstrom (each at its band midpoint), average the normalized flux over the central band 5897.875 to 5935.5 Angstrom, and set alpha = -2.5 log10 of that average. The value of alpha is 0.10 mag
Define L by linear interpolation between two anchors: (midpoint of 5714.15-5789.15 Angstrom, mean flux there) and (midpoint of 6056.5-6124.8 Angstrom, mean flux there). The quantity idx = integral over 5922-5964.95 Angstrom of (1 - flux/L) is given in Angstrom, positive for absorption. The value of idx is 3.4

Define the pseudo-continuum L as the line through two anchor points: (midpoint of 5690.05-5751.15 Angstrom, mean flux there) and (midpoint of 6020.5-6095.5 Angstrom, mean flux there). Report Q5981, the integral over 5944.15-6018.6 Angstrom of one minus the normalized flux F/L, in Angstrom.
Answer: 1.4 Angstrom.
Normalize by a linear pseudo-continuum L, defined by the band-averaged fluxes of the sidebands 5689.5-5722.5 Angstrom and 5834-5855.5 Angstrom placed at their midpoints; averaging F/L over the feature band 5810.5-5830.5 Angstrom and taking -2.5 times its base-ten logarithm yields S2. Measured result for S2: -0.05 mag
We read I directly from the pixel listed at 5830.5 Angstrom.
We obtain 10.69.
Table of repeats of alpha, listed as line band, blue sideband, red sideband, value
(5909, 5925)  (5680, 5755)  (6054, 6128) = 0.086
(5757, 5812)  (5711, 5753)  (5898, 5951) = -0.031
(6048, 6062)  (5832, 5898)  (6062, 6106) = 0.069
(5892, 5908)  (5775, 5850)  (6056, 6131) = 0.140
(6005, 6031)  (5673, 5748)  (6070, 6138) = 0.094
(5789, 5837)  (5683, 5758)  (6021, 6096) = -0.054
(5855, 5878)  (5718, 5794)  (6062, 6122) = -0.066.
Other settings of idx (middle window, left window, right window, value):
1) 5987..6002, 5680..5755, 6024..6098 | 0.9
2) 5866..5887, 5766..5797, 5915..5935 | -4.0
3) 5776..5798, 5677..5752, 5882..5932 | -1.3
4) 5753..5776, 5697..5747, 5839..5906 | -0.4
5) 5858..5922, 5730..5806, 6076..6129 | 2.5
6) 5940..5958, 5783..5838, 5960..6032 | 1.4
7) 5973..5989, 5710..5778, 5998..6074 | -1.2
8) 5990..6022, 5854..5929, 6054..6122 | 2.3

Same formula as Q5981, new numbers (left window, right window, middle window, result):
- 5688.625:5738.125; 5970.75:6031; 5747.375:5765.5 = -1.47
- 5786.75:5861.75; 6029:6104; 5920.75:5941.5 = 1.71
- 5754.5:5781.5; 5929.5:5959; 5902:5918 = 0.60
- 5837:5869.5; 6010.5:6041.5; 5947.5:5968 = -0.26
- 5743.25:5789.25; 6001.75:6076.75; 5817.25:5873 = -1.25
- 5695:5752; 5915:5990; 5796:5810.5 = -0.62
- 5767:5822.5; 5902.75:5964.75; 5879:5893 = -0.29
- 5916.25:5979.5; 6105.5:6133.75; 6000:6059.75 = 1.66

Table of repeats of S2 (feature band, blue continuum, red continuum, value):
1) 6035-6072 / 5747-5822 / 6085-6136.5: 0.04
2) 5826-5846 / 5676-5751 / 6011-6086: -0.09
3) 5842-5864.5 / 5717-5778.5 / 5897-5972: 0.00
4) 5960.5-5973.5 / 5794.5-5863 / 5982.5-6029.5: -0.08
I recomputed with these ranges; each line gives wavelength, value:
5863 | 9.466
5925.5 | 8.821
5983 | 9.806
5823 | 10.47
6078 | 9.761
